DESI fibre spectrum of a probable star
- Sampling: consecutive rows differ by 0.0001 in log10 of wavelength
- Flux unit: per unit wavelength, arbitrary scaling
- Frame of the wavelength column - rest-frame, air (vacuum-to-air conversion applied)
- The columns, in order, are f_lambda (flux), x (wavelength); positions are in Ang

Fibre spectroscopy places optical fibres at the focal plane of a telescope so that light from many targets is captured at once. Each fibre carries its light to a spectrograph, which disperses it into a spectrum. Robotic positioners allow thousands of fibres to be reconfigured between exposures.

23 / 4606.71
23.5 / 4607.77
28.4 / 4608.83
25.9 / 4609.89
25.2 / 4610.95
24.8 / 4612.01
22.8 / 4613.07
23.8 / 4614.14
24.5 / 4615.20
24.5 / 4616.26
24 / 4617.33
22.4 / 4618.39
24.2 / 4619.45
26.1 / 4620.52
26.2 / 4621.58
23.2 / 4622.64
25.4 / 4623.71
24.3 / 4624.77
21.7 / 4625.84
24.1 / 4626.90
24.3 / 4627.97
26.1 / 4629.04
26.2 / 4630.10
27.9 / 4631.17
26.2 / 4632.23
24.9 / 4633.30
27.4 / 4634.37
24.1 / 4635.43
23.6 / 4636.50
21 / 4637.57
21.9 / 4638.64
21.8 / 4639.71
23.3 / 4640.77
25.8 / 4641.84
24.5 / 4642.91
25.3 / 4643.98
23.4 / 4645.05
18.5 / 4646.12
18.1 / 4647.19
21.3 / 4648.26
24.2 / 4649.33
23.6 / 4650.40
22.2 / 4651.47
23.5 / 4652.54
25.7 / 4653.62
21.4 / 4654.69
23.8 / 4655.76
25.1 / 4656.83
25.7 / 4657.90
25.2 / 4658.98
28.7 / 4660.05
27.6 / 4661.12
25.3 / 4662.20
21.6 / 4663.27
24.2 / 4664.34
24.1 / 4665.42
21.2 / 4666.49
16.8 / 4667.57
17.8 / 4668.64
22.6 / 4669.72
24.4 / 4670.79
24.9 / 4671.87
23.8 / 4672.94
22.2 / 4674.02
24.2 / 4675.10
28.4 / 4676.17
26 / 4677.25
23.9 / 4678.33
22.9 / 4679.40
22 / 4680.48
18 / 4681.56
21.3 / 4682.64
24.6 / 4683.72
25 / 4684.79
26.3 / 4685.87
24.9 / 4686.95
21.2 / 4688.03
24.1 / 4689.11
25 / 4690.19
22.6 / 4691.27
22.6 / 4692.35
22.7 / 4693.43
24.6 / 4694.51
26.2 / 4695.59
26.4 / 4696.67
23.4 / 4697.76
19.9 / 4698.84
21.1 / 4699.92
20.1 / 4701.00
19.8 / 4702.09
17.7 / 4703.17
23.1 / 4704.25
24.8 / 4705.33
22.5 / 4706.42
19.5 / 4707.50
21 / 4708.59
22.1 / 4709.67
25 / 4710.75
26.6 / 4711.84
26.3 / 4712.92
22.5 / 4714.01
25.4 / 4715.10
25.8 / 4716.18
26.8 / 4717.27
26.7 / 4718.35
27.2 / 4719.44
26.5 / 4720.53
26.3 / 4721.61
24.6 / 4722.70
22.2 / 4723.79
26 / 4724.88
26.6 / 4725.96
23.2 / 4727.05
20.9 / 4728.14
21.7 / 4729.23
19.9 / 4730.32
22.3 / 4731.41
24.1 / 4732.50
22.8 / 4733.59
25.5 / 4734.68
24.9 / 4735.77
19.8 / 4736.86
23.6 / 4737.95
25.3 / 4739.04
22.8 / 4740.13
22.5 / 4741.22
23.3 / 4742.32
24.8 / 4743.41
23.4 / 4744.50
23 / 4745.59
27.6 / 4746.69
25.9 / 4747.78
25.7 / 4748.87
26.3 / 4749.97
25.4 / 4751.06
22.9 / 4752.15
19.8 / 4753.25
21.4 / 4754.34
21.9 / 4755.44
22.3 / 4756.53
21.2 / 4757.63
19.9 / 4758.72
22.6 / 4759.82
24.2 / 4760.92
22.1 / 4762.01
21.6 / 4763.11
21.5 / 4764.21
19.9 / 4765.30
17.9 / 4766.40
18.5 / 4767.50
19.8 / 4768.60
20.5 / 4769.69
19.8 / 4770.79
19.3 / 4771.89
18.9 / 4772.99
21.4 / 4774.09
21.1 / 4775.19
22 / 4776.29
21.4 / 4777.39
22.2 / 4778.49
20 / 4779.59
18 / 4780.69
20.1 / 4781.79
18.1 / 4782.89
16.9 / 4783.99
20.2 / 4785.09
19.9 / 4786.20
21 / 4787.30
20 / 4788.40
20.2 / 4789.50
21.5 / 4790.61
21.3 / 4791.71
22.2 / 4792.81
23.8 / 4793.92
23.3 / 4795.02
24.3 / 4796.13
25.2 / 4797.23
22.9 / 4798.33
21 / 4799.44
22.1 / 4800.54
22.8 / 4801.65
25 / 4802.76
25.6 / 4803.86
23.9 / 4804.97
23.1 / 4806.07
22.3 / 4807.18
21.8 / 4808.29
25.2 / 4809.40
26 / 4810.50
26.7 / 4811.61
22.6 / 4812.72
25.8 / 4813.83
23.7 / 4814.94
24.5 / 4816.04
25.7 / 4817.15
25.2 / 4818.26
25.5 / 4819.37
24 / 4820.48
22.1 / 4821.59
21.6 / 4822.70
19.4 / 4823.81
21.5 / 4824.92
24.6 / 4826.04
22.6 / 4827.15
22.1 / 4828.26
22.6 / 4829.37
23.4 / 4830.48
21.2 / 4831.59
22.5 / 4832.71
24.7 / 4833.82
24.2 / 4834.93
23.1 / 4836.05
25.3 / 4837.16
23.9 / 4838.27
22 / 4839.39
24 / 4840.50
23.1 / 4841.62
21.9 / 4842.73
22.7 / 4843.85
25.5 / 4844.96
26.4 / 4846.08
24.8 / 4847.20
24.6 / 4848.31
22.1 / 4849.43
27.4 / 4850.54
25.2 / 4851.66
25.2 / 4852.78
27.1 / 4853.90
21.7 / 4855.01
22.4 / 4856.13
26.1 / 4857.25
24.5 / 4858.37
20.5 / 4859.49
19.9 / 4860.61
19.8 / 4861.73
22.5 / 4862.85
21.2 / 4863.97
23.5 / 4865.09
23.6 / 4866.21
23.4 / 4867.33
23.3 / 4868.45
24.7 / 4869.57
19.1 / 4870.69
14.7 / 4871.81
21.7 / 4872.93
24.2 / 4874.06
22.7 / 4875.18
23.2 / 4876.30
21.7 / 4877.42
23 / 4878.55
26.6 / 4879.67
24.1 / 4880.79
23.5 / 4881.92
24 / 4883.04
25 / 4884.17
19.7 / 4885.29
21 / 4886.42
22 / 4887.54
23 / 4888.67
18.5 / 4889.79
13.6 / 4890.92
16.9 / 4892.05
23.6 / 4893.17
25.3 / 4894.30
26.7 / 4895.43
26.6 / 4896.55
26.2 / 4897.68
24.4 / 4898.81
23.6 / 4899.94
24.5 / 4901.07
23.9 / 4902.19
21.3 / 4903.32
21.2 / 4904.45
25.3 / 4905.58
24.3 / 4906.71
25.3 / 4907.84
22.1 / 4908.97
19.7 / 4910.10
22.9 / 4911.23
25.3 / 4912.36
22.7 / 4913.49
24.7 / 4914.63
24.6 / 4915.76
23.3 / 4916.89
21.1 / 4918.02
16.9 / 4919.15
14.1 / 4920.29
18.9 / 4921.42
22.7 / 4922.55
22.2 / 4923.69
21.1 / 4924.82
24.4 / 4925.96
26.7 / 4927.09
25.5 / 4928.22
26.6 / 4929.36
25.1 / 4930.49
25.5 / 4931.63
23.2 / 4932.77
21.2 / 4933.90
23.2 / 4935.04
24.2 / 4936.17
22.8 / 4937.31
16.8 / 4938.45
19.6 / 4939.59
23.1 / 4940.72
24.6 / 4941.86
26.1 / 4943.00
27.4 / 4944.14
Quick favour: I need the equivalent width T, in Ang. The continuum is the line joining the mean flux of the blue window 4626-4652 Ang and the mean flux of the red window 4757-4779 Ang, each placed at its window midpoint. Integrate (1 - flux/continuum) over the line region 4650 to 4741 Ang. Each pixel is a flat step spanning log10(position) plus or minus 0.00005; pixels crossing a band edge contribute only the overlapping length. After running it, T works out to -4.71 Ang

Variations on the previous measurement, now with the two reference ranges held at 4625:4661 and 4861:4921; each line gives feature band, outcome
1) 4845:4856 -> -1.06 Ang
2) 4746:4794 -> 3.94 Ang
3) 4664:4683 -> 0.88 Ang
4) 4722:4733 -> 0.13 Ang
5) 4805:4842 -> -1.07 Ang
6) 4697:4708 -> 1.08 Ang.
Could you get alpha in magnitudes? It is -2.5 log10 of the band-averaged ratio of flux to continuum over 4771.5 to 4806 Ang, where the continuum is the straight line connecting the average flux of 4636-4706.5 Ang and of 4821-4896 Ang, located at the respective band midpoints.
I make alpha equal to 0.070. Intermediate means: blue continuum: 23.2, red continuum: 22.8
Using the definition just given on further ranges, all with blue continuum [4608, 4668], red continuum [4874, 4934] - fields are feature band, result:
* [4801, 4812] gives -0.04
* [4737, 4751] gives -0.04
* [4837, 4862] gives -0.03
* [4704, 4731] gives -0.02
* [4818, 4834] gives 0.02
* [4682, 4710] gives 0.05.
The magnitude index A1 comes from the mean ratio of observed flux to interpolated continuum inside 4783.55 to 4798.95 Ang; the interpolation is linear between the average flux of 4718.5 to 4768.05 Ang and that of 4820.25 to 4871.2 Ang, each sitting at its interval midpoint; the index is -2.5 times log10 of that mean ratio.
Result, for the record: 0.07 mag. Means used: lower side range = 23.2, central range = 21.6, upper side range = 23.2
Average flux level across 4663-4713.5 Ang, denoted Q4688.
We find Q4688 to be 23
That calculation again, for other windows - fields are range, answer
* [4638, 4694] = 23.4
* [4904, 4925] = 22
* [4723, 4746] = 23.3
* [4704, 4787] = 22.6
